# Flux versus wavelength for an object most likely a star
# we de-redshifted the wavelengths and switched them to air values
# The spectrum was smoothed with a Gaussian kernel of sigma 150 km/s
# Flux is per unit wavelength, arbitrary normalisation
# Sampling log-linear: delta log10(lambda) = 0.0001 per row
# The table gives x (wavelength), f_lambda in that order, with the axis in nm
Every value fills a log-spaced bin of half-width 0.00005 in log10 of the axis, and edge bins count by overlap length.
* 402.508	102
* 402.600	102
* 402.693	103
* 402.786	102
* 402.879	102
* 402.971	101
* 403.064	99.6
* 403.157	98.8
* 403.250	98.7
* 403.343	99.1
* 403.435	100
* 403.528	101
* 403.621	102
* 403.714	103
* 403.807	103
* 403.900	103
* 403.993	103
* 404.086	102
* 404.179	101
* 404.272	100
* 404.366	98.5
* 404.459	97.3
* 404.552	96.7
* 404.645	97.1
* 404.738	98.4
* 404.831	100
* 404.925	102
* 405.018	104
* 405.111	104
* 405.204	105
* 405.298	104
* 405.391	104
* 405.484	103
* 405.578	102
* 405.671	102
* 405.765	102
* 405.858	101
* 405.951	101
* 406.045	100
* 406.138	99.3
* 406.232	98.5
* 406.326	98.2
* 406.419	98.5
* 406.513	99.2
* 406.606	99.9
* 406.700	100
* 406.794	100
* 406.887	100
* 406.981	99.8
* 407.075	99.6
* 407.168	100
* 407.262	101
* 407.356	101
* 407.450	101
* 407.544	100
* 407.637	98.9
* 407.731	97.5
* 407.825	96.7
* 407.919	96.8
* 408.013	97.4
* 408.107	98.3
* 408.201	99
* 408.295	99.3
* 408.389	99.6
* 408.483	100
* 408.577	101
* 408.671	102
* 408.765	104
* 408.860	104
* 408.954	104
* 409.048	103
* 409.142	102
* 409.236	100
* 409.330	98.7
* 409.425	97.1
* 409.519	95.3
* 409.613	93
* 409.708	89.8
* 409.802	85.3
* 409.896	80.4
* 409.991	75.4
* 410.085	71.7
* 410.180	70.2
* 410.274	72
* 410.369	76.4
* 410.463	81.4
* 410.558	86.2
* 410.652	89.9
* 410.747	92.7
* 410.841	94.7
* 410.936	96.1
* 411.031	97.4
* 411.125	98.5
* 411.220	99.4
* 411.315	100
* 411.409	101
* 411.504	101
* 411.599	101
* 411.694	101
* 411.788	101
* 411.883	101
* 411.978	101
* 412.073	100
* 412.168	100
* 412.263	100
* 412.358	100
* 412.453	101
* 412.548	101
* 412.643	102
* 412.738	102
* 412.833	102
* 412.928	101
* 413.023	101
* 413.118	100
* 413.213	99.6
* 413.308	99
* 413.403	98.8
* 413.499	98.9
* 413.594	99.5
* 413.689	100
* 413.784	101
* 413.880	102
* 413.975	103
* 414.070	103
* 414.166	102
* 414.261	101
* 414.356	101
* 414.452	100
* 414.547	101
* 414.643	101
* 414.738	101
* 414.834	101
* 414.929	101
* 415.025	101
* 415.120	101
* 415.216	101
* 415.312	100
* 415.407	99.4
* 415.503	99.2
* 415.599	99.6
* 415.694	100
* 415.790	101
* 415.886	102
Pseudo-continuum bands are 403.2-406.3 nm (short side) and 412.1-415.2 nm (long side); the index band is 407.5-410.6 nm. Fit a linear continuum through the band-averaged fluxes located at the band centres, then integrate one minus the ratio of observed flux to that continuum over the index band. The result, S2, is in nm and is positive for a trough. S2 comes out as 0.24 nm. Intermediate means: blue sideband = 101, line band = 93.2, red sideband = 101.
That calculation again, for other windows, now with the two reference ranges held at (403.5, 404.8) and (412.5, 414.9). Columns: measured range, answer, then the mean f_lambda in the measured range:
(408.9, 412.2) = 0.251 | 93.1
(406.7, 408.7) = 0.022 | 99.5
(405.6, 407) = 0.007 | 100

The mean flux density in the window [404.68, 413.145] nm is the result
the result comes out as 97.7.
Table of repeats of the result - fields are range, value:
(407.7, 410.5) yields 93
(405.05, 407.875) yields 101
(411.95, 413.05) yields 101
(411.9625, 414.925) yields 101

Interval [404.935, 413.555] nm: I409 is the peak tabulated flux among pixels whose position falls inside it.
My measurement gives 105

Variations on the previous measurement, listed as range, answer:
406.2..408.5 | 101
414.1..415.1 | 102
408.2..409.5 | 104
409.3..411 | 98.7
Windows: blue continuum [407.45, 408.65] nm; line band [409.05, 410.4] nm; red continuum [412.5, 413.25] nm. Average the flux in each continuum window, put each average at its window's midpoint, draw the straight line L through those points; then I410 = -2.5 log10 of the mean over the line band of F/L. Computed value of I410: 0.15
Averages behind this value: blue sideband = 98.9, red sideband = 101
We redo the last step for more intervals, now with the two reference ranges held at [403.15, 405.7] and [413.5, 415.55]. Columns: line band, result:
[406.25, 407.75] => 0.02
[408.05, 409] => 0.00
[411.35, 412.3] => 0.00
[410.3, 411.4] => 0.10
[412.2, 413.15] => 0.00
